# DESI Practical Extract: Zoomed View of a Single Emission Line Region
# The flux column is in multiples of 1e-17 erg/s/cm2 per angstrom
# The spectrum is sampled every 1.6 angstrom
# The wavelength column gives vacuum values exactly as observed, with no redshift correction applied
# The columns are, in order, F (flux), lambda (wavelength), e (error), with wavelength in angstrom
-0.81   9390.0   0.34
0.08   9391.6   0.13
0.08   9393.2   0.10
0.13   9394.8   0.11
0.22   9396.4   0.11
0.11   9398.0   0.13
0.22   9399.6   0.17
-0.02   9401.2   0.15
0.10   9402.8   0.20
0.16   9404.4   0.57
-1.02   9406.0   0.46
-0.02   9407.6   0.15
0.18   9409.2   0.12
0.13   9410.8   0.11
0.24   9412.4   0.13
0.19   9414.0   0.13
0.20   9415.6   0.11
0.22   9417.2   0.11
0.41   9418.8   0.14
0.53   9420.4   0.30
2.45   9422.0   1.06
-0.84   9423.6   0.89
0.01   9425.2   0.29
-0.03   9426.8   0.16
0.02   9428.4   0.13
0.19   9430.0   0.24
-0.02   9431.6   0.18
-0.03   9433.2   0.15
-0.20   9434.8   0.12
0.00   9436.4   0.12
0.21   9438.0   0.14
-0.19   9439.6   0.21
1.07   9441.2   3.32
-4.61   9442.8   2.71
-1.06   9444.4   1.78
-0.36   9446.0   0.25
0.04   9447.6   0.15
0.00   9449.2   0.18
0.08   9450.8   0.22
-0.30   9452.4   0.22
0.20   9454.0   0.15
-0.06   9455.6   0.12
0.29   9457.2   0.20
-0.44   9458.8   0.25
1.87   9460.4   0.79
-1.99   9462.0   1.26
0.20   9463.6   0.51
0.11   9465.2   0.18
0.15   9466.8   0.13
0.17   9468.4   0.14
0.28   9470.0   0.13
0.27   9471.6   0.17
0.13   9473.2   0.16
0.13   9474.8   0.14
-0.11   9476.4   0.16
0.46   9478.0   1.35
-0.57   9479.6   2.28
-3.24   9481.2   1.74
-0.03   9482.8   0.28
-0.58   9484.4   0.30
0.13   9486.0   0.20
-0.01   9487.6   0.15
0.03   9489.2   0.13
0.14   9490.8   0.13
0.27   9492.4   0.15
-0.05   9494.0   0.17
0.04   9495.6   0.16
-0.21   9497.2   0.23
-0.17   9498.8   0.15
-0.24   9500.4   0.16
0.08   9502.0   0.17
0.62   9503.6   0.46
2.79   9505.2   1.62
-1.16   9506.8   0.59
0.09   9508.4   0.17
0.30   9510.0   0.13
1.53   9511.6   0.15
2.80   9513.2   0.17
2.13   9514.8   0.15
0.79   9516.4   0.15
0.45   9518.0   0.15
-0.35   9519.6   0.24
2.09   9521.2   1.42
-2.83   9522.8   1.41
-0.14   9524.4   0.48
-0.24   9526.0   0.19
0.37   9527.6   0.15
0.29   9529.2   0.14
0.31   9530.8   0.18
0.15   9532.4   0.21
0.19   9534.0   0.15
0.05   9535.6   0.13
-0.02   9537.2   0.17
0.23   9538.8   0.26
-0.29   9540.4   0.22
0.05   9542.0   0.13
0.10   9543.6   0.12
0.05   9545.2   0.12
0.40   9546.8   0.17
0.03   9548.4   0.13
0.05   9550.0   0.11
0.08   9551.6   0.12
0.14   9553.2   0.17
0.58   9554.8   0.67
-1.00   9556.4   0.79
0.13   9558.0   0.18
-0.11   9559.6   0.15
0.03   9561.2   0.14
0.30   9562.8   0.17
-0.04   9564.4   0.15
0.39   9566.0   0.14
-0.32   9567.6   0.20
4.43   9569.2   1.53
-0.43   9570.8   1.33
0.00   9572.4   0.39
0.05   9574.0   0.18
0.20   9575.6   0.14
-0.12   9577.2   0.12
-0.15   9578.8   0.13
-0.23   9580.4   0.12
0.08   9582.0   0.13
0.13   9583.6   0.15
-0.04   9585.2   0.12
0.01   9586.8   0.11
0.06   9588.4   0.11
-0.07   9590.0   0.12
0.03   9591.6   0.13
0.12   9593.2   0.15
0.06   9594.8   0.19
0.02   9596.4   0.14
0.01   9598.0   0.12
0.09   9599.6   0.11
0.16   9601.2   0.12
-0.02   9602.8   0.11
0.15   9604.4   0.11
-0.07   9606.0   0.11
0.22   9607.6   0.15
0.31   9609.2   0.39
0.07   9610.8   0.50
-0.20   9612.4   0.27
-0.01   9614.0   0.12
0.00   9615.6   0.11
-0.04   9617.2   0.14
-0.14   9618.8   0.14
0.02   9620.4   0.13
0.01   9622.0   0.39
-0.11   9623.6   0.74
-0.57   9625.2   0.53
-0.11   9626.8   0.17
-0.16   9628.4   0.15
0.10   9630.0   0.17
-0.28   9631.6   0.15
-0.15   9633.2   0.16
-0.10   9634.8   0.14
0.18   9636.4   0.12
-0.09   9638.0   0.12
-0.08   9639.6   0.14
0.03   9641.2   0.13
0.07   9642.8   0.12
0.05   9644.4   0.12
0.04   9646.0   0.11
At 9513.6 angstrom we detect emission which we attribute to [O III]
